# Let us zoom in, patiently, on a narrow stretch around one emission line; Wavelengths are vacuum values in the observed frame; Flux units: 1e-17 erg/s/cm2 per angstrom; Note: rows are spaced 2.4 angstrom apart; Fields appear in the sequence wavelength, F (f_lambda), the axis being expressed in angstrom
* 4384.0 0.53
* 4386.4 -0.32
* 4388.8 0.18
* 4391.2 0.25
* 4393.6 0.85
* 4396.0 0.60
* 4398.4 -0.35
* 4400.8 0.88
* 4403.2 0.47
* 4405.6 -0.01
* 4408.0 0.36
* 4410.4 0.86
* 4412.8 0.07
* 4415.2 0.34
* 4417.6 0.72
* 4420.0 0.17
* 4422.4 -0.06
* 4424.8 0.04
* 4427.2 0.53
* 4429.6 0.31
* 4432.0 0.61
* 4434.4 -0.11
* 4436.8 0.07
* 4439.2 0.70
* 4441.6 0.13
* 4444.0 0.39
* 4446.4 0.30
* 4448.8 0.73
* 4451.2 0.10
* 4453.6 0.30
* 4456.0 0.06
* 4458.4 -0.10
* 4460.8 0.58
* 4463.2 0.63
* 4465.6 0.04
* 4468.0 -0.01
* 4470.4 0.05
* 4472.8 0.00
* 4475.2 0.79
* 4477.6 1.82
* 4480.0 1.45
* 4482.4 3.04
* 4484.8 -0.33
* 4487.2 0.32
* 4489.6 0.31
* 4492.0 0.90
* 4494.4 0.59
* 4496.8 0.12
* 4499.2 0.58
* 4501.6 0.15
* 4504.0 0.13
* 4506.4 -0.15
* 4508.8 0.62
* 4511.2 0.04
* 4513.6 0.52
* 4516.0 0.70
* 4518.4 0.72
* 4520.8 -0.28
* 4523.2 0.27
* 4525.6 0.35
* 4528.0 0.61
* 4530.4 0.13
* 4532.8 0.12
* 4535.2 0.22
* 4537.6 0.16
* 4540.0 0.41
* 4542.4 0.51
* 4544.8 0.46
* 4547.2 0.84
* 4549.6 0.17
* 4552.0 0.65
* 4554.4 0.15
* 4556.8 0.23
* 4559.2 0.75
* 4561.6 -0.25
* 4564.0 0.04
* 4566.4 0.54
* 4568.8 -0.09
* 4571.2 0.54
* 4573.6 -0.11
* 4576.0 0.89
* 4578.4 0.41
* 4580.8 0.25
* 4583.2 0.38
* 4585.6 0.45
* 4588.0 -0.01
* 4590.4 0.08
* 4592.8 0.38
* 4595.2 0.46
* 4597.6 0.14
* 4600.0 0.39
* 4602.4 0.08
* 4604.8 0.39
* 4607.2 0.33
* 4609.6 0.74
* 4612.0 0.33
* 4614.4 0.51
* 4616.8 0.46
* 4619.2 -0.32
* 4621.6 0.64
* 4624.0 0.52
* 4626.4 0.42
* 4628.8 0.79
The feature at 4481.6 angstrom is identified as [O II]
